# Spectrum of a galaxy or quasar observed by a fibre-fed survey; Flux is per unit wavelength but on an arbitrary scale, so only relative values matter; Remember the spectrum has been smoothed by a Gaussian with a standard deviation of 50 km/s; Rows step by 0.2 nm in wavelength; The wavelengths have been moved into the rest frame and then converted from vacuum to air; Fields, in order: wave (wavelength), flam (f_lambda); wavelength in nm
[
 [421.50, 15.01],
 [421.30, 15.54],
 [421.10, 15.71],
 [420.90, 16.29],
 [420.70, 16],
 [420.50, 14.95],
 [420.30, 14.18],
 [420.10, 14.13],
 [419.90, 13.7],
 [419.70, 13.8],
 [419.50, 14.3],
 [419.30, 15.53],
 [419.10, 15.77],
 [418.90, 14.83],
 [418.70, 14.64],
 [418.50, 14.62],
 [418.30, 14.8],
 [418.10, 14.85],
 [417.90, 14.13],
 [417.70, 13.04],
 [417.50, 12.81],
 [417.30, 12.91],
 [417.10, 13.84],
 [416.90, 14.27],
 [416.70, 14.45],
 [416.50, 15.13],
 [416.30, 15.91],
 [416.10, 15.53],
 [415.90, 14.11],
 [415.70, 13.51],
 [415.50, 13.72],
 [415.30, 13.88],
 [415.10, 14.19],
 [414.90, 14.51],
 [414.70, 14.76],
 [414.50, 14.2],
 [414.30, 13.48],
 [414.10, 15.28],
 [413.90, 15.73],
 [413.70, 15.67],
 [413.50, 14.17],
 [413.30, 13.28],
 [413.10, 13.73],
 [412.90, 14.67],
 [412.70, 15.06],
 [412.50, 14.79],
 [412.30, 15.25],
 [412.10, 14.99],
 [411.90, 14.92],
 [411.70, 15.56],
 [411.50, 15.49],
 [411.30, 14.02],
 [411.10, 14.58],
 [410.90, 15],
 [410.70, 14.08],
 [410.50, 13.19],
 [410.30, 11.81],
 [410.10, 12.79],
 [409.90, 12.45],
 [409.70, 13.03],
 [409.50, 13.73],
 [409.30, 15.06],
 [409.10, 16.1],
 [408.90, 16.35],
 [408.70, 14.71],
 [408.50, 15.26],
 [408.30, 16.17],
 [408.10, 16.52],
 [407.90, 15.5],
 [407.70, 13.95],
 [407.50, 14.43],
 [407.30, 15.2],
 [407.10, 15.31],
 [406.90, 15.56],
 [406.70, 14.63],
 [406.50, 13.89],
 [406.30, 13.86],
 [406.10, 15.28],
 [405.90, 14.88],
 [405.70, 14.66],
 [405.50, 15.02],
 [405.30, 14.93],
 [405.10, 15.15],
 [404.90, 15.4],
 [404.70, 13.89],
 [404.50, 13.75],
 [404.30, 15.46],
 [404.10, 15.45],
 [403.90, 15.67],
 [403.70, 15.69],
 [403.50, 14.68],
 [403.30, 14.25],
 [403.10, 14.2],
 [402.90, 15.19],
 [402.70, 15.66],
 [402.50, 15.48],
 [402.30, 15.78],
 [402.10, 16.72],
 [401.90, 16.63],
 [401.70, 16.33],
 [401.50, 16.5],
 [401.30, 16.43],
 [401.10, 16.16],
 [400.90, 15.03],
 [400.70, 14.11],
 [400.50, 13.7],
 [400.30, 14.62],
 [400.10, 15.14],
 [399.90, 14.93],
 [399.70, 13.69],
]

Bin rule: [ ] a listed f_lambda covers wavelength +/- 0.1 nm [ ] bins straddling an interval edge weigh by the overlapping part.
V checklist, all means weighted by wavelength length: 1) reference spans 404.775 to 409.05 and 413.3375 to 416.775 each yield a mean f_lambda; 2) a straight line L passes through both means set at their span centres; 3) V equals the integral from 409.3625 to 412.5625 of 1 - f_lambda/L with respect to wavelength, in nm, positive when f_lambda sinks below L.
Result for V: 0.16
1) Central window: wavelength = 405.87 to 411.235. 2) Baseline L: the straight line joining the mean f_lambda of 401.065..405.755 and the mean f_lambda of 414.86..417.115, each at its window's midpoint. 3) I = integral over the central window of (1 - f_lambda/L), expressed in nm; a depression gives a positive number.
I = 0.16 nm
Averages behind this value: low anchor 15.4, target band 14.6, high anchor 14.4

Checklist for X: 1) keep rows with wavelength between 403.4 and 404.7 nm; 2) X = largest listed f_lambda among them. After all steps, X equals 15.69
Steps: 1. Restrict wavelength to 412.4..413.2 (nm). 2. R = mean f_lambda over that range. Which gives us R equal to 14.6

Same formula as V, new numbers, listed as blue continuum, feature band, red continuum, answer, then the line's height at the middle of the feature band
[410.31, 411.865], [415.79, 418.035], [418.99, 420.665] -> 0.052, 14.5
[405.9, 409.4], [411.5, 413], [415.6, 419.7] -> -0.024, 14.8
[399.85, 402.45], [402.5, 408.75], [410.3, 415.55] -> 0.069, 15.2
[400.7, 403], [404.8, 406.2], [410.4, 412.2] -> 0.034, 15.4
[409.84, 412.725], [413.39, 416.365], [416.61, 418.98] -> -0.081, 14.2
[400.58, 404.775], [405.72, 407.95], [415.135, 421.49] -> 0.060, 15.2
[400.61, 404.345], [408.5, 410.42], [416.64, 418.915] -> 0.106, 14.9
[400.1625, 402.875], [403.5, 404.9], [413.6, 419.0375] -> 0.036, 15.4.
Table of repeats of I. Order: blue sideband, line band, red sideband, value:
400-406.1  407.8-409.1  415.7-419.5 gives -0.073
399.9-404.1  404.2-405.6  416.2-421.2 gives 0.041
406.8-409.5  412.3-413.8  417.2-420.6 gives 0.033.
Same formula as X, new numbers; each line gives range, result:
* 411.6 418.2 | 15.91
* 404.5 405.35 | 15.4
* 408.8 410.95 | 16.35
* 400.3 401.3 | 16.43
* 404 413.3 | 16.52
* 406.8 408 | 15.56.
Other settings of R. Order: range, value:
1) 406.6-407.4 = 15.2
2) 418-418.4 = 14.8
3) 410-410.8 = 13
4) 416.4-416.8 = 14.8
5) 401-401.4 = 16.3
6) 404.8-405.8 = 15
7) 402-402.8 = 15.9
